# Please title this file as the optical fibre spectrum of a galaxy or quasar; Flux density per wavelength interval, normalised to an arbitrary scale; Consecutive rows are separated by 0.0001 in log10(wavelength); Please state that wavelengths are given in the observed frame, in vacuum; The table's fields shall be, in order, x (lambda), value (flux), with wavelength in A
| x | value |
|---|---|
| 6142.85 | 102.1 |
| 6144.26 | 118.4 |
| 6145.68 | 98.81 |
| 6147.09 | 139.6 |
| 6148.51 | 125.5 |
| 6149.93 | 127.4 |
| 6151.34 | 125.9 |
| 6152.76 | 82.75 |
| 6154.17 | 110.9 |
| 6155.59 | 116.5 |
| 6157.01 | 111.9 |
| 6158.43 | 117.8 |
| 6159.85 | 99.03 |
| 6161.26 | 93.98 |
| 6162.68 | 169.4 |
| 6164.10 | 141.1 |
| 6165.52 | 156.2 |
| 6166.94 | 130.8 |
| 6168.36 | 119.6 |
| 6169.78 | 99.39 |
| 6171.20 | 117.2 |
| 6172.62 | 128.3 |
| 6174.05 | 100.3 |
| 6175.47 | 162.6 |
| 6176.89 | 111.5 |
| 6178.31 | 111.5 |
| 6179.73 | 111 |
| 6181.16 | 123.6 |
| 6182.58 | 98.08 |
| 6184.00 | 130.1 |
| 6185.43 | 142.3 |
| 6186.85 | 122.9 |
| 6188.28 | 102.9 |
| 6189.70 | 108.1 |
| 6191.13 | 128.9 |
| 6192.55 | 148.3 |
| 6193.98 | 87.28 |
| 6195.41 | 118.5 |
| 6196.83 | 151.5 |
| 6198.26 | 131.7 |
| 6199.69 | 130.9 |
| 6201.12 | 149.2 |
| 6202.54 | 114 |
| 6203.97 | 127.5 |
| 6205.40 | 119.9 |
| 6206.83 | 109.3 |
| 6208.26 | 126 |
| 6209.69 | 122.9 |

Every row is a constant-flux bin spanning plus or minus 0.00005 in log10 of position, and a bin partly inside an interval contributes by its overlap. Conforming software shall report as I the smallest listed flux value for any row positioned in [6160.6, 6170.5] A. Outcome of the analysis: 93.98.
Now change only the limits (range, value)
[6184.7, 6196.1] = 87.28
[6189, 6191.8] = 108.1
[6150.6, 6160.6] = 82.75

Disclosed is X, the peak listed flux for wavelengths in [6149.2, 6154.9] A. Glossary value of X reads 127.4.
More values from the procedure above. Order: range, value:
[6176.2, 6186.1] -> 142.3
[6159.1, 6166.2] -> 169.4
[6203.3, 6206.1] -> 127.5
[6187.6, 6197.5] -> 151.5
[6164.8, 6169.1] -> 156.2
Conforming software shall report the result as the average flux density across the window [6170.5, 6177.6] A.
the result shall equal 124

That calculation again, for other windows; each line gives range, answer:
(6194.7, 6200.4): 133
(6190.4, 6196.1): 121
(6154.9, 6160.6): 111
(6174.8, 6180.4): 124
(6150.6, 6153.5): 105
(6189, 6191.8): 118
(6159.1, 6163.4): 121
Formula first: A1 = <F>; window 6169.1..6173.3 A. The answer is 115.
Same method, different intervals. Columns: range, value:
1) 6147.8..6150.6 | 126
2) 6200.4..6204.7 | 130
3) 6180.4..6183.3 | 111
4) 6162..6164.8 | 155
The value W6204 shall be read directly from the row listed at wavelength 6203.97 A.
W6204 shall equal 127.5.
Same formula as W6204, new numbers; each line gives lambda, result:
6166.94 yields 130.8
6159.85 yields 99.03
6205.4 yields 119.9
